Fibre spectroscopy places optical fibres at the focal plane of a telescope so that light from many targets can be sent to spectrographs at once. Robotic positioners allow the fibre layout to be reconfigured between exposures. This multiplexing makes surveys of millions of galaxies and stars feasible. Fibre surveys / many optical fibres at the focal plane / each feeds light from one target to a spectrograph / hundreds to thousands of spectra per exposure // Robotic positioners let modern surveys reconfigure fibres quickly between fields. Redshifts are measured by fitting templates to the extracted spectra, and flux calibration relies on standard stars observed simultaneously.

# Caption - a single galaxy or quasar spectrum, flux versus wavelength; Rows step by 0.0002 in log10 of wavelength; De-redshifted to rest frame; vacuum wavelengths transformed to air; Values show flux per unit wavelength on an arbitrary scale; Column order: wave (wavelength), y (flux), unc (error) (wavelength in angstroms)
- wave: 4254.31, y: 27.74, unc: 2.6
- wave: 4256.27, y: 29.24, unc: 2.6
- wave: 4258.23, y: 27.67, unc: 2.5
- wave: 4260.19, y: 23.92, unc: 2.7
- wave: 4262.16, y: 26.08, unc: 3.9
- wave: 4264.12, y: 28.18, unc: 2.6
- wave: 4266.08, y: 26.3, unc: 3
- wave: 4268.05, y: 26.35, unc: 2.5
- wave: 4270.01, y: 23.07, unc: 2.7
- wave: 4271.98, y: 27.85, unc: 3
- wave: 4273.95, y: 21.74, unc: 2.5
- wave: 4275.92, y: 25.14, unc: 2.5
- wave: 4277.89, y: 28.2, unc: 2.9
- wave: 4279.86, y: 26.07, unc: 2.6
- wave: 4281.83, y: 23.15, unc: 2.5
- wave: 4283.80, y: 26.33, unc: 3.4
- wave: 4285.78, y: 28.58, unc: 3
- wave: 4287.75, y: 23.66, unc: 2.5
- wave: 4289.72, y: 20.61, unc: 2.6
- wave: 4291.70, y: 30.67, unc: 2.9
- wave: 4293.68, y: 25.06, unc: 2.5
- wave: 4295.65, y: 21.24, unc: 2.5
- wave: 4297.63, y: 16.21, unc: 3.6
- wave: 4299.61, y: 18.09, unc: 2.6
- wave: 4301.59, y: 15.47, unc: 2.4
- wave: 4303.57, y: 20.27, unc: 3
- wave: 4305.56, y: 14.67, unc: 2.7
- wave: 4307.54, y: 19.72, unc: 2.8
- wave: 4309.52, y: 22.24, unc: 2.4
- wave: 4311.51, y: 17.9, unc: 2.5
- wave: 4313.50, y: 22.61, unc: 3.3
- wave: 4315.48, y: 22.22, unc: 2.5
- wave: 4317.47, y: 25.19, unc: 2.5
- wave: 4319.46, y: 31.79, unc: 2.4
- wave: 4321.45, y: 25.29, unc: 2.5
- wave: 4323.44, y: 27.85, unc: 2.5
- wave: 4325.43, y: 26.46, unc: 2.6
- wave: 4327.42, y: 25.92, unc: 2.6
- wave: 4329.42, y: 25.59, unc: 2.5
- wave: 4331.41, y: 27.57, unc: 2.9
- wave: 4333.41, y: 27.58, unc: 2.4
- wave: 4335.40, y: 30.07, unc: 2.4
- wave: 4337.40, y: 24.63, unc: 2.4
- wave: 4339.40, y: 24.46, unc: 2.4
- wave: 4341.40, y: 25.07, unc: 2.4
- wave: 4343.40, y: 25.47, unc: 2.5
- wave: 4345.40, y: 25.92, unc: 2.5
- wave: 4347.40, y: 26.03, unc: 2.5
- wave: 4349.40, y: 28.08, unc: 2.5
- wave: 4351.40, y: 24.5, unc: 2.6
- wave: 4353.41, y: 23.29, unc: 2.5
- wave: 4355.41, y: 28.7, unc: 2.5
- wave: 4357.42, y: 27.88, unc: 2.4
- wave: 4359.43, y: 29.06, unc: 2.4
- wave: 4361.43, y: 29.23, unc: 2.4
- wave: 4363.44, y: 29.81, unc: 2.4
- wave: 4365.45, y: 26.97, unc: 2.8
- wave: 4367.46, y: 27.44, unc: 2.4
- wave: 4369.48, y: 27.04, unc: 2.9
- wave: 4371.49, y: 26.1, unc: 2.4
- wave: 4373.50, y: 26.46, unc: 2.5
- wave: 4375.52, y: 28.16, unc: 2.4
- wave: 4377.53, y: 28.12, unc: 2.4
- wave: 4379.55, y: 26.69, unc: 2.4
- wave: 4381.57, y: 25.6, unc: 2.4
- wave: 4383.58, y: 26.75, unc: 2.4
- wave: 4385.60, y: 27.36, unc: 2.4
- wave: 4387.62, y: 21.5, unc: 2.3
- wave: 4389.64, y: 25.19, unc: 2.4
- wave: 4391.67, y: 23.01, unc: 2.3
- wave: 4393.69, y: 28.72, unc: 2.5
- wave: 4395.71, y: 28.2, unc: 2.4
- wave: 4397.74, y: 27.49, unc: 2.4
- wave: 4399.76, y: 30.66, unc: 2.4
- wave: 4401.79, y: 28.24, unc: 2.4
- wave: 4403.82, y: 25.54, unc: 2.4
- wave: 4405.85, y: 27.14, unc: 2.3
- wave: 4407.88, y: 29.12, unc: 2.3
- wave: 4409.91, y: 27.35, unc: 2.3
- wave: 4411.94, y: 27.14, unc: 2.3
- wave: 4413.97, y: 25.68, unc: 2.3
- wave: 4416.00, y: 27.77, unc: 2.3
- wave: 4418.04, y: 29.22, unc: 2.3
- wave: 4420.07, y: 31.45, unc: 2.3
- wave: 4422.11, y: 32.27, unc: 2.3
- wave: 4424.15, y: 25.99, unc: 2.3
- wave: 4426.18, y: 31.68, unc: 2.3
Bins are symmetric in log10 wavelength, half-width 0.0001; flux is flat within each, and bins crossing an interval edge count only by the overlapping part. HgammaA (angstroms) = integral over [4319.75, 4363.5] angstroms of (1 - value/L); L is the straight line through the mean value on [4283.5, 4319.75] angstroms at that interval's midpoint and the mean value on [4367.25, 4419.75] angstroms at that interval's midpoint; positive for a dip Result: -4.70 angstroms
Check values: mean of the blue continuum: 22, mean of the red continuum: 27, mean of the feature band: 26.8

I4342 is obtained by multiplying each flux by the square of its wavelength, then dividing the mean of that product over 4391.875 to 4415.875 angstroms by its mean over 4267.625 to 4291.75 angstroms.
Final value 1.2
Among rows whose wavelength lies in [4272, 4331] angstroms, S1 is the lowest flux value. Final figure 14.67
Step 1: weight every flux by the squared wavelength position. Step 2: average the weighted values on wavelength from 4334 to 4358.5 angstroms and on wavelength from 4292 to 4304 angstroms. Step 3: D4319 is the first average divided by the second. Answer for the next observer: 1.3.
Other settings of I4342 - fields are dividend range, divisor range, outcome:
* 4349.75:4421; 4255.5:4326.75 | 1.18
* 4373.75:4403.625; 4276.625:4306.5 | 1.24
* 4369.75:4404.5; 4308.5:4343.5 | 1.08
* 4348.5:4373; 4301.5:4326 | 1.23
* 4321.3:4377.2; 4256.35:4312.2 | 1.18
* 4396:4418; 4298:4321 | 1.38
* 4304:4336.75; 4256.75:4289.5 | 0.97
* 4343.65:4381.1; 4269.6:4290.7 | 1.13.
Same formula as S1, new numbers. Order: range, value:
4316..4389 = 21.5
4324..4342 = 24.46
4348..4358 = 23.29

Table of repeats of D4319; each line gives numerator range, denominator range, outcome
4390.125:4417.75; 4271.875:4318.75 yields 1.28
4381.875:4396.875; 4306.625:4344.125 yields 1.06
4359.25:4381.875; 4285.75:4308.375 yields 1.37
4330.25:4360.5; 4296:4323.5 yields 1.27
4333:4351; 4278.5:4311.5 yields 1.22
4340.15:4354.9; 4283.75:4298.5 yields 1.10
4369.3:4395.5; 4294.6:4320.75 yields 1.31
